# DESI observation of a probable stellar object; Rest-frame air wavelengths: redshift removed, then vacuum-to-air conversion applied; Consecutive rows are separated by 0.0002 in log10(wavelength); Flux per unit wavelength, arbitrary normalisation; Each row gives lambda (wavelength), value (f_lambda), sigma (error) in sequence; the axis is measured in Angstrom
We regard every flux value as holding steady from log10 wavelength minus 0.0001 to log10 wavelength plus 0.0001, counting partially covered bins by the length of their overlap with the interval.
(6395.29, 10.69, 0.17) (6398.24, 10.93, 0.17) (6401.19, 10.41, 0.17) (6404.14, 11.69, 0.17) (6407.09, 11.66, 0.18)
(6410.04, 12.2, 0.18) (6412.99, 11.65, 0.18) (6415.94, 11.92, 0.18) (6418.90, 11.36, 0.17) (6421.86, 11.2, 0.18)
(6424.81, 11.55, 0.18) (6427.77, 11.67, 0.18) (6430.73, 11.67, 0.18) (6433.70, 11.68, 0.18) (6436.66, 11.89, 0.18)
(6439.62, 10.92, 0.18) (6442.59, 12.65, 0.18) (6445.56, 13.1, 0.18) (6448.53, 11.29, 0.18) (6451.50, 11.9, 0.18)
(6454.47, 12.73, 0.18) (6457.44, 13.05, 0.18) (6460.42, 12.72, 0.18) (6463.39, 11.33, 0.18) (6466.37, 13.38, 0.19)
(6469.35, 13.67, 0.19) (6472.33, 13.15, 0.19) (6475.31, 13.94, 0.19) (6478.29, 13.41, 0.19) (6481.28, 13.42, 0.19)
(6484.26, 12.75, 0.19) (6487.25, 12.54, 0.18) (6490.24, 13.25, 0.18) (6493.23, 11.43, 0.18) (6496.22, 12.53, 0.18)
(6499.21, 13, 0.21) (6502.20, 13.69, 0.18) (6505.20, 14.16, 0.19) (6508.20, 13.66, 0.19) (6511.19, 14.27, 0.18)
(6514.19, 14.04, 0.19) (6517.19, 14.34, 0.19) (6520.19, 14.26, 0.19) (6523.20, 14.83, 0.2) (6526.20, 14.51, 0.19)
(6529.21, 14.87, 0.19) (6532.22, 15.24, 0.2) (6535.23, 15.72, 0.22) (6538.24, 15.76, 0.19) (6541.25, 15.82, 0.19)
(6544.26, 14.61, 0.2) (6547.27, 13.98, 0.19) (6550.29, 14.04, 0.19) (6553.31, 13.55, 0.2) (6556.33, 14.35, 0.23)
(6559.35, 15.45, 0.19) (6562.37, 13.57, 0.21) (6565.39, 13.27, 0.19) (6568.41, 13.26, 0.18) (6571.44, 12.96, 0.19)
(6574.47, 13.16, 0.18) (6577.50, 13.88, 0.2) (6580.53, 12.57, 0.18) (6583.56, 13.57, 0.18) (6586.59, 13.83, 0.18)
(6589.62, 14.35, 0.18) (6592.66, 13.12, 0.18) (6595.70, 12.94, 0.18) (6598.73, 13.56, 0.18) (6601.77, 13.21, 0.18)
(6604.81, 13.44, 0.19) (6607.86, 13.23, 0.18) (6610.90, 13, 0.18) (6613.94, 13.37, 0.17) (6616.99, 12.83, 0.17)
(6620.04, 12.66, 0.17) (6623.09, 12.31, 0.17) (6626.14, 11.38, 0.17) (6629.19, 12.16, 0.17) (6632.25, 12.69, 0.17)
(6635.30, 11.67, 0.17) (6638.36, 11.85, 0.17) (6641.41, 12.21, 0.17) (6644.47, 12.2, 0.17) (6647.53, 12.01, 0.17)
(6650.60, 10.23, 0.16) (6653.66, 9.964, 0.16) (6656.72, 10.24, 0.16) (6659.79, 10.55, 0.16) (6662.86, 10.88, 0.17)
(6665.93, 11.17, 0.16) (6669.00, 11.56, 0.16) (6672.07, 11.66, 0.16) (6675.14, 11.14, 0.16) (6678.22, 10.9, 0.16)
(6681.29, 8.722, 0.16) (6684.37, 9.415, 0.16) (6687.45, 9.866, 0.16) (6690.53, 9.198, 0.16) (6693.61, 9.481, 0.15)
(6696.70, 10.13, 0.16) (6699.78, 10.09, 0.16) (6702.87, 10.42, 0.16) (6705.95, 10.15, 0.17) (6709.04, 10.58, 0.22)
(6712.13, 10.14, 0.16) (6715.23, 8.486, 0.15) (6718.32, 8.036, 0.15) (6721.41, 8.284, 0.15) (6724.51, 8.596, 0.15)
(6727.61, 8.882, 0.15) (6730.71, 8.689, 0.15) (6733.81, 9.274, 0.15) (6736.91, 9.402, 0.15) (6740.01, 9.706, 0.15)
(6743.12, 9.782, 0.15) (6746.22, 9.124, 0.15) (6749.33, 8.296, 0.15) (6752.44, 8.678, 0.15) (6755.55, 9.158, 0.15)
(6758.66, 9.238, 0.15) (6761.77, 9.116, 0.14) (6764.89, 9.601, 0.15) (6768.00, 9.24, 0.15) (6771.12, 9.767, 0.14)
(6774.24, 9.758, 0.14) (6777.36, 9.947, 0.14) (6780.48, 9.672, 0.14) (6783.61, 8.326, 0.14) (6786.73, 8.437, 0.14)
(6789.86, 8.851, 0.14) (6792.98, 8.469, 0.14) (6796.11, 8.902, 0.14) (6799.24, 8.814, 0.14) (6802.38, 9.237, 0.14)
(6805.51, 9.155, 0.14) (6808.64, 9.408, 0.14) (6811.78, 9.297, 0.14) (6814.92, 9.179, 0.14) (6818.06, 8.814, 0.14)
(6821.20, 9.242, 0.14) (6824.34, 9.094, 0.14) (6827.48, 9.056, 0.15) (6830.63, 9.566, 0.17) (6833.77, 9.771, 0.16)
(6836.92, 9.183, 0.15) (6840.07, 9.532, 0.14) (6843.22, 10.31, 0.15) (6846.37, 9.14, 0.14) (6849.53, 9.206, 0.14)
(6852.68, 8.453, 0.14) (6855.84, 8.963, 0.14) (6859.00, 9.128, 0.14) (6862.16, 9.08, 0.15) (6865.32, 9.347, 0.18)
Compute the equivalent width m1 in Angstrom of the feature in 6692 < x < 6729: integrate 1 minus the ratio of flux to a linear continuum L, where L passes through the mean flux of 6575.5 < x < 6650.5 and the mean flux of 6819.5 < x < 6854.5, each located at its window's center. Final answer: 6.0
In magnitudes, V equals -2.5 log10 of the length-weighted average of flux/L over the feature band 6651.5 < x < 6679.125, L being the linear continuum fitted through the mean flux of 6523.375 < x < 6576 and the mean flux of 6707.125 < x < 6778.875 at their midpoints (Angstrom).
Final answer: 0.04 mag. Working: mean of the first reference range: 14.4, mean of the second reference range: 9.21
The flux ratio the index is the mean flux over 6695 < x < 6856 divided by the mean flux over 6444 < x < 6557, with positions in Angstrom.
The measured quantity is 0.68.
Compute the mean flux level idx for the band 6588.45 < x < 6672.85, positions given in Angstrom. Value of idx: 12.2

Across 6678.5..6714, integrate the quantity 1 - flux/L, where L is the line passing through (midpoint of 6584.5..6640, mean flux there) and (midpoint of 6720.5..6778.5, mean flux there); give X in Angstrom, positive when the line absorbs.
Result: 2.5 Angstrom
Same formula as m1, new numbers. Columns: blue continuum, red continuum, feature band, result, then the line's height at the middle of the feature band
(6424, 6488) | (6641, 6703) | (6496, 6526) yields -5.0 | 12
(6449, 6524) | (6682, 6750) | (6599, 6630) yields -4.8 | 11.1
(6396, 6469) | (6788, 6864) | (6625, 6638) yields -1.8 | 10.5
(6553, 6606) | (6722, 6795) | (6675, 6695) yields 2.2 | 10.9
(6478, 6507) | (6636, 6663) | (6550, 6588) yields -4.8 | 12.1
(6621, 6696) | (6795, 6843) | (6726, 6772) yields 3.7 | 10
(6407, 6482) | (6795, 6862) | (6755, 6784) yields 0.7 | 9.68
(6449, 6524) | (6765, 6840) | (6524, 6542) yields -3.8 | 12.6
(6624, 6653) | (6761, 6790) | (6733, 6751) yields 1.2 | 9.9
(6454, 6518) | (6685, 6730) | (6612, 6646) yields -4.9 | 10.8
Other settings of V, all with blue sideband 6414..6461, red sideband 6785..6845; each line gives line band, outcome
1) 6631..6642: -0.155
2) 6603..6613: -0.232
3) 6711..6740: 0.109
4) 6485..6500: -0.090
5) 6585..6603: -0.244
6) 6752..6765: 0.051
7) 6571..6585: -0.210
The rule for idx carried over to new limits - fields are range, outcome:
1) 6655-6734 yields 9.87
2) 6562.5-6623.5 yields 13.3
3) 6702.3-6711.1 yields 10.4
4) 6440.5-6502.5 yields 12.8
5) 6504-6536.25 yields 14.5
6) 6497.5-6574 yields 14.3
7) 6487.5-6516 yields 13.3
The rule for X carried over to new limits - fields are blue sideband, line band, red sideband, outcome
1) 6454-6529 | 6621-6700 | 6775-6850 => 1.9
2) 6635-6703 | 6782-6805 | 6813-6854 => 2.1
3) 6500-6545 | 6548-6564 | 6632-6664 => -0.5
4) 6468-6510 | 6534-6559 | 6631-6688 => -4.6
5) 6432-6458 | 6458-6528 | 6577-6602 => -4.8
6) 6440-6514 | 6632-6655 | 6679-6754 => -2.5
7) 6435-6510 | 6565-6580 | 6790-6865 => -1.9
